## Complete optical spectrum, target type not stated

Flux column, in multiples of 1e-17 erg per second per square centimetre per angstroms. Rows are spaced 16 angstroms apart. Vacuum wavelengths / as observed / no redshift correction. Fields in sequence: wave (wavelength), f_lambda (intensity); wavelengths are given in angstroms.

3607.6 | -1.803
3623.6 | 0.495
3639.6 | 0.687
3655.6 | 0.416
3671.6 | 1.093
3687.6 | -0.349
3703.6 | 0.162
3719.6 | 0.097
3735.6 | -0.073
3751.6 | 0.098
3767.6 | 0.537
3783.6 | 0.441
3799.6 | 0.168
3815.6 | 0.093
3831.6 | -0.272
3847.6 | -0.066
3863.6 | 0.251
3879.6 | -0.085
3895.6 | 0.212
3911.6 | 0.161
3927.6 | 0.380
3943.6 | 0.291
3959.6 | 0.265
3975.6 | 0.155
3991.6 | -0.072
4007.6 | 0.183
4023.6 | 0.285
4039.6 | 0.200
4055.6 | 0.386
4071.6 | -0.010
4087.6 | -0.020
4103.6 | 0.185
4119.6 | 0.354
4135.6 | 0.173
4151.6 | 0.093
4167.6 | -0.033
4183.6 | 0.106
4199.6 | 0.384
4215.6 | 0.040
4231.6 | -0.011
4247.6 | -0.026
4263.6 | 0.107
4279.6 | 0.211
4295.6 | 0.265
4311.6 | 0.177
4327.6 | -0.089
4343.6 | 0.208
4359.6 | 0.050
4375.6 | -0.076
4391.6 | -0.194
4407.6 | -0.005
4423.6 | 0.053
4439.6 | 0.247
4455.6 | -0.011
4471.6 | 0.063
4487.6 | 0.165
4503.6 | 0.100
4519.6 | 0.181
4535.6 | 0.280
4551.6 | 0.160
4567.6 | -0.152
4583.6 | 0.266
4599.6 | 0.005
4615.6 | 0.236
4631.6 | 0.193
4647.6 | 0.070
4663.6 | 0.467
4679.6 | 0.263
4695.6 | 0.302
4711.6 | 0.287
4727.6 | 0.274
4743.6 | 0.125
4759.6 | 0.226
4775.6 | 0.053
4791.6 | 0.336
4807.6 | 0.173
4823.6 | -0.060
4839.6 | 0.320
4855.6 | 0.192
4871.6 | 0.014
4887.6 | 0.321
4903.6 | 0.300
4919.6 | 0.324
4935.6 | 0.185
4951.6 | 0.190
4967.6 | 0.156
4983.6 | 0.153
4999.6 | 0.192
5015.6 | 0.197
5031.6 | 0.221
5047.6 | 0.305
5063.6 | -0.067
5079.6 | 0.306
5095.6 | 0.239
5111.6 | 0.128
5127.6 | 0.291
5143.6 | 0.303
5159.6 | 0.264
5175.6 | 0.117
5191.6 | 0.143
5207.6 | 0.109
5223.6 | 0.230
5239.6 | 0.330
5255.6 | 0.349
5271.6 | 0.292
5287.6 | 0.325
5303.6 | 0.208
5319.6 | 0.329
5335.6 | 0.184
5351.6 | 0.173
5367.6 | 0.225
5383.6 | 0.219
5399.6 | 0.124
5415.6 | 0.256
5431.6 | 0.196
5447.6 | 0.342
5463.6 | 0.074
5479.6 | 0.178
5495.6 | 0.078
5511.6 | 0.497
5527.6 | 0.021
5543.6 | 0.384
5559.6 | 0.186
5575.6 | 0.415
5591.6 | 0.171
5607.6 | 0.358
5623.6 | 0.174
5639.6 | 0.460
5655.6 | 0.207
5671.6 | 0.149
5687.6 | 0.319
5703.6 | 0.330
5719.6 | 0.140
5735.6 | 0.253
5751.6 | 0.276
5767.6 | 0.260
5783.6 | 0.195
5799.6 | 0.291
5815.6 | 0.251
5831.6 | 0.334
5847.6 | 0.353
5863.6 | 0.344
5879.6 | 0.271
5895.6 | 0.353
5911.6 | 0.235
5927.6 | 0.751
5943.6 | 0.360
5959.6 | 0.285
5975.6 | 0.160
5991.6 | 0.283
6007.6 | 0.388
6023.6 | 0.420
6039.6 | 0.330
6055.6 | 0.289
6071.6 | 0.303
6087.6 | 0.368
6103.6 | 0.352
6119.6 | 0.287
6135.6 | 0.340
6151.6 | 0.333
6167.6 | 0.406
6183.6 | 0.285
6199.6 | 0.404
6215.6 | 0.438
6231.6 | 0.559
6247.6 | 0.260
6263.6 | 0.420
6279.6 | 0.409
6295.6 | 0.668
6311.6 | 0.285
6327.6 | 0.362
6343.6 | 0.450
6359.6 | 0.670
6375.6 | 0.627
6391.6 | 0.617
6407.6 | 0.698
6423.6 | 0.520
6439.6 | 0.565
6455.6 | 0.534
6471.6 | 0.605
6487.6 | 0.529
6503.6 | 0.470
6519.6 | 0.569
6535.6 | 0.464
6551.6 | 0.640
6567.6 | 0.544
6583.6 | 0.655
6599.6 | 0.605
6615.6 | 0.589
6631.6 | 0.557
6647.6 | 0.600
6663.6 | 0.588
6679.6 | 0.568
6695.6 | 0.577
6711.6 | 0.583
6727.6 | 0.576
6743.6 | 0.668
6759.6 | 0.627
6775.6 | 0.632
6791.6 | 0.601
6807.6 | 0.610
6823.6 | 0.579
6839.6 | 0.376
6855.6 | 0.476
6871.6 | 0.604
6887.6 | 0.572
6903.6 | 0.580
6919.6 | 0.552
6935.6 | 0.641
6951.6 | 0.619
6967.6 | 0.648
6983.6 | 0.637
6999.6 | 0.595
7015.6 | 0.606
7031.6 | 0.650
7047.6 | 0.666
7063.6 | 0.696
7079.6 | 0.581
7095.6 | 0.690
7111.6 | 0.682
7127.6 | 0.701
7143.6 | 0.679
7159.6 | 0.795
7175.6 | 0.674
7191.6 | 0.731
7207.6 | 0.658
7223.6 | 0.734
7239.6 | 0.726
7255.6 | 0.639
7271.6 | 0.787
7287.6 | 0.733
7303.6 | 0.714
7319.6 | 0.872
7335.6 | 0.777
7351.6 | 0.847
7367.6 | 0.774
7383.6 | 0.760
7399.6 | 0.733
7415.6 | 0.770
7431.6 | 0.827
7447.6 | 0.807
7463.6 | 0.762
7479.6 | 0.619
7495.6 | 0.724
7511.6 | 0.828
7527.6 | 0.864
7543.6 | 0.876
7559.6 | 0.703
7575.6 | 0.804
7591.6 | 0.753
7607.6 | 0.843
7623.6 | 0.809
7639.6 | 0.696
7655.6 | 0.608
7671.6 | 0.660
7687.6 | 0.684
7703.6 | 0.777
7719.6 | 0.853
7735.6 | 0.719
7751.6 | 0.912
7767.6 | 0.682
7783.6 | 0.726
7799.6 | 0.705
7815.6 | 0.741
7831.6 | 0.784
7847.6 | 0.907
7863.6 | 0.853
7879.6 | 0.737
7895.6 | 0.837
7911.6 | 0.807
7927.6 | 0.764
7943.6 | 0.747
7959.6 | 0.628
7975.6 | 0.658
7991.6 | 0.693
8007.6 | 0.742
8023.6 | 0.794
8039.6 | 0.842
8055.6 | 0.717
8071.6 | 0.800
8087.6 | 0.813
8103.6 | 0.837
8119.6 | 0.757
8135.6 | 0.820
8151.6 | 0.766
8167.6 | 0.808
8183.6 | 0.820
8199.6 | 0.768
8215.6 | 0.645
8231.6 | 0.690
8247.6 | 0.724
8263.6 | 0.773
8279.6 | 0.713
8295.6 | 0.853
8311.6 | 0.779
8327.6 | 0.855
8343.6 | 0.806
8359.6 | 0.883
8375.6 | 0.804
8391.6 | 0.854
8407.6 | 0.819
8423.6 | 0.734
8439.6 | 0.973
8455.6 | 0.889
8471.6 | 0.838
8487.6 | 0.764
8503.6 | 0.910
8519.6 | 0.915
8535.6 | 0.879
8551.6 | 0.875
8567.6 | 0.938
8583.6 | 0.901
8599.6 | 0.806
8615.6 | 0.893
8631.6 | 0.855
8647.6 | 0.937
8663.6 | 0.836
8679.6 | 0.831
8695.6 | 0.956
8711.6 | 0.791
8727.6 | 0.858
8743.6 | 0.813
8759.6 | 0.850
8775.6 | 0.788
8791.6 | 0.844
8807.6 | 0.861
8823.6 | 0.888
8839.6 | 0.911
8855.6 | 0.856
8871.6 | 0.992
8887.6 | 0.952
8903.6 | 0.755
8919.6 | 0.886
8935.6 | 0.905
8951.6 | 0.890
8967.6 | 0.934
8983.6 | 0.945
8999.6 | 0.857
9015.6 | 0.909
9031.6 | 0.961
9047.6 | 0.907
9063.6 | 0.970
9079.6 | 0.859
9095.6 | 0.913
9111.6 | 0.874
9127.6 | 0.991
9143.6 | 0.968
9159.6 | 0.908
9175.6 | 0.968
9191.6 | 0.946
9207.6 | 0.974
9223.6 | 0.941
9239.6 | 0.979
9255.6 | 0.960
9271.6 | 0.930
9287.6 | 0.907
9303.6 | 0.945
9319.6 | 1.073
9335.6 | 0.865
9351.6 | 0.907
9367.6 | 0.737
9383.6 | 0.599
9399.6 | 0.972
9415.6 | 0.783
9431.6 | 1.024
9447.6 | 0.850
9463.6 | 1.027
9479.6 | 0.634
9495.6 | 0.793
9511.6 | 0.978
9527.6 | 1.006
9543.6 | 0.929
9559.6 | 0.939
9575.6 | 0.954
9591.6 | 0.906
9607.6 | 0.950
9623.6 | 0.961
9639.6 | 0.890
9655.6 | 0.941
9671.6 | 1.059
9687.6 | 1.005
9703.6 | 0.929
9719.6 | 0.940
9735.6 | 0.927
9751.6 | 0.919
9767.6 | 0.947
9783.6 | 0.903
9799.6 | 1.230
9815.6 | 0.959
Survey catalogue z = 0.589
